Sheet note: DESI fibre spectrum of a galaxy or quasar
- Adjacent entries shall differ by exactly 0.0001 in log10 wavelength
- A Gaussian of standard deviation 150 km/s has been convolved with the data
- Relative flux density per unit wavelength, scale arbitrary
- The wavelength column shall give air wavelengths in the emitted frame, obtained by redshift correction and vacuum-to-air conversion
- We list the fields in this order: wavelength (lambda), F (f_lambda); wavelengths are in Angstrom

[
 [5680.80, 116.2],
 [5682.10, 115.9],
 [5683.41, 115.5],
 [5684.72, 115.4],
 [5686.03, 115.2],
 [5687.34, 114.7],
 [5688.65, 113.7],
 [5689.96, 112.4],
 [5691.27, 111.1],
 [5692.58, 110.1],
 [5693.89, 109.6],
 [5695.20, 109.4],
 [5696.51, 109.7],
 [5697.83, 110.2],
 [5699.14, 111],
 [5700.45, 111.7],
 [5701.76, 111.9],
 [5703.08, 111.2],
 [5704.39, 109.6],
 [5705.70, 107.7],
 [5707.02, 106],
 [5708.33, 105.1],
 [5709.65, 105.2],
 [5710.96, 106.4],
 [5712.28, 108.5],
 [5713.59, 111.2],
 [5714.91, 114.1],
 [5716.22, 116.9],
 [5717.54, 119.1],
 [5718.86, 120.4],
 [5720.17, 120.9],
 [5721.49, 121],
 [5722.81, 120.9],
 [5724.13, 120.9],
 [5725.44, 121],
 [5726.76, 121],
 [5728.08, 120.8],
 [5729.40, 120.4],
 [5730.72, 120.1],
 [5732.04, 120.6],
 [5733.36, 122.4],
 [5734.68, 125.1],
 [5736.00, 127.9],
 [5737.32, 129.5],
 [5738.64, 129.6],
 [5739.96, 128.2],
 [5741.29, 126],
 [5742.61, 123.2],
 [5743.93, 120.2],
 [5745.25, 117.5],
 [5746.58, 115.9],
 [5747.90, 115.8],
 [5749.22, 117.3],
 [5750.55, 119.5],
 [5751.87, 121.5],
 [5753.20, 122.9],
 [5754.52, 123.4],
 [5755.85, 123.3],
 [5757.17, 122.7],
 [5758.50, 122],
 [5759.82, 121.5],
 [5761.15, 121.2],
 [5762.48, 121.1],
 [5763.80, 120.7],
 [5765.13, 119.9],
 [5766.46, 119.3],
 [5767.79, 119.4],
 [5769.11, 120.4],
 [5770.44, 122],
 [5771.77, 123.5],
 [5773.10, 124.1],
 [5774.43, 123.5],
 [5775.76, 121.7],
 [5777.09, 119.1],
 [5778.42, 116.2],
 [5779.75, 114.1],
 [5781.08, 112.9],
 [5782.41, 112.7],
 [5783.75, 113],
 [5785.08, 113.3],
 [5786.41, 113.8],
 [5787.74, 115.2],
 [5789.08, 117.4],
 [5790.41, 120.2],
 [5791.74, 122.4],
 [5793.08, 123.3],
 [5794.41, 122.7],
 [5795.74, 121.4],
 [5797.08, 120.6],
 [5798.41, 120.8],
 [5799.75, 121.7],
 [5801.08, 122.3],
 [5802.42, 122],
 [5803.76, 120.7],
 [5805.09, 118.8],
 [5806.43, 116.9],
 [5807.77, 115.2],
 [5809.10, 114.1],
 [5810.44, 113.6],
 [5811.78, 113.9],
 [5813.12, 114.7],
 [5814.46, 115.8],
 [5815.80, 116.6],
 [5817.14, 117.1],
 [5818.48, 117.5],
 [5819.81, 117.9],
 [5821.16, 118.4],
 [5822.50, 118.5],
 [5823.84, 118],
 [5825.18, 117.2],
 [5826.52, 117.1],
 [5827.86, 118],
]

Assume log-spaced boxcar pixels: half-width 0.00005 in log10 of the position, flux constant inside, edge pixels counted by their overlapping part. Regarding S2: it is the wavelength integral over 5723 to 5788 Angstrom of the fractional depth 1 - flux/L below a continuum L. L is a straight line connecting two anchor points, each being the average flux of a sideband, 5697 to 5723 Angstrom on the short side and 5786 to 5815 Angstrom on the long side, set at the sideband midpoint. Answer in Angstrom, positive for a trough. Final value -2.9 Angstrom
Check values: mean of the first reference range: 112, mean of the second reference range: 119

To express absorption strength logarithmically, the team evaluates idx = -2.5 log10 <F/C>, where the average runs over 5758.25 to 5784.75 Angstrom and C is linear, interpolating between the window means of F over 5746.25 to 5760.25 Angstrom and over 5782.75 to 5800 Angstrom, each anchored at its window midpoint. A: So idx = 0.004 mag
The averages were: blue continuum 121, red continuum 119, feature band 119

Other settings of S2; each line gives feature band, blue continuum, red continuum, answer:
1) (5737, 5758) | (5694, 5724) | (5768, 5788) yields -1.2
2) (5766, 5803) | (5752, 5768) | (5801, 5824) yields 0.1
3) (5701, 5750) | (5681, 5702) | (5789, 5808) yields -1.2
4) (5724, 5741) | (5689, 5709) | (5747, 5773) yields -1.1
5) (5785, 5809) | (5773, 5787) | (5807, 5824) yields -0.6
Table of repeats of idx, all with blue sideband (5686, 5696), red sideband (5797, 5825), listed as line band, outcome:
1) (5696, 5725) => 0.00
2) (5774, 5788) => 0.00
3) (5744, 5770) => -0.05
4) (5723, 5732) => -0.07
